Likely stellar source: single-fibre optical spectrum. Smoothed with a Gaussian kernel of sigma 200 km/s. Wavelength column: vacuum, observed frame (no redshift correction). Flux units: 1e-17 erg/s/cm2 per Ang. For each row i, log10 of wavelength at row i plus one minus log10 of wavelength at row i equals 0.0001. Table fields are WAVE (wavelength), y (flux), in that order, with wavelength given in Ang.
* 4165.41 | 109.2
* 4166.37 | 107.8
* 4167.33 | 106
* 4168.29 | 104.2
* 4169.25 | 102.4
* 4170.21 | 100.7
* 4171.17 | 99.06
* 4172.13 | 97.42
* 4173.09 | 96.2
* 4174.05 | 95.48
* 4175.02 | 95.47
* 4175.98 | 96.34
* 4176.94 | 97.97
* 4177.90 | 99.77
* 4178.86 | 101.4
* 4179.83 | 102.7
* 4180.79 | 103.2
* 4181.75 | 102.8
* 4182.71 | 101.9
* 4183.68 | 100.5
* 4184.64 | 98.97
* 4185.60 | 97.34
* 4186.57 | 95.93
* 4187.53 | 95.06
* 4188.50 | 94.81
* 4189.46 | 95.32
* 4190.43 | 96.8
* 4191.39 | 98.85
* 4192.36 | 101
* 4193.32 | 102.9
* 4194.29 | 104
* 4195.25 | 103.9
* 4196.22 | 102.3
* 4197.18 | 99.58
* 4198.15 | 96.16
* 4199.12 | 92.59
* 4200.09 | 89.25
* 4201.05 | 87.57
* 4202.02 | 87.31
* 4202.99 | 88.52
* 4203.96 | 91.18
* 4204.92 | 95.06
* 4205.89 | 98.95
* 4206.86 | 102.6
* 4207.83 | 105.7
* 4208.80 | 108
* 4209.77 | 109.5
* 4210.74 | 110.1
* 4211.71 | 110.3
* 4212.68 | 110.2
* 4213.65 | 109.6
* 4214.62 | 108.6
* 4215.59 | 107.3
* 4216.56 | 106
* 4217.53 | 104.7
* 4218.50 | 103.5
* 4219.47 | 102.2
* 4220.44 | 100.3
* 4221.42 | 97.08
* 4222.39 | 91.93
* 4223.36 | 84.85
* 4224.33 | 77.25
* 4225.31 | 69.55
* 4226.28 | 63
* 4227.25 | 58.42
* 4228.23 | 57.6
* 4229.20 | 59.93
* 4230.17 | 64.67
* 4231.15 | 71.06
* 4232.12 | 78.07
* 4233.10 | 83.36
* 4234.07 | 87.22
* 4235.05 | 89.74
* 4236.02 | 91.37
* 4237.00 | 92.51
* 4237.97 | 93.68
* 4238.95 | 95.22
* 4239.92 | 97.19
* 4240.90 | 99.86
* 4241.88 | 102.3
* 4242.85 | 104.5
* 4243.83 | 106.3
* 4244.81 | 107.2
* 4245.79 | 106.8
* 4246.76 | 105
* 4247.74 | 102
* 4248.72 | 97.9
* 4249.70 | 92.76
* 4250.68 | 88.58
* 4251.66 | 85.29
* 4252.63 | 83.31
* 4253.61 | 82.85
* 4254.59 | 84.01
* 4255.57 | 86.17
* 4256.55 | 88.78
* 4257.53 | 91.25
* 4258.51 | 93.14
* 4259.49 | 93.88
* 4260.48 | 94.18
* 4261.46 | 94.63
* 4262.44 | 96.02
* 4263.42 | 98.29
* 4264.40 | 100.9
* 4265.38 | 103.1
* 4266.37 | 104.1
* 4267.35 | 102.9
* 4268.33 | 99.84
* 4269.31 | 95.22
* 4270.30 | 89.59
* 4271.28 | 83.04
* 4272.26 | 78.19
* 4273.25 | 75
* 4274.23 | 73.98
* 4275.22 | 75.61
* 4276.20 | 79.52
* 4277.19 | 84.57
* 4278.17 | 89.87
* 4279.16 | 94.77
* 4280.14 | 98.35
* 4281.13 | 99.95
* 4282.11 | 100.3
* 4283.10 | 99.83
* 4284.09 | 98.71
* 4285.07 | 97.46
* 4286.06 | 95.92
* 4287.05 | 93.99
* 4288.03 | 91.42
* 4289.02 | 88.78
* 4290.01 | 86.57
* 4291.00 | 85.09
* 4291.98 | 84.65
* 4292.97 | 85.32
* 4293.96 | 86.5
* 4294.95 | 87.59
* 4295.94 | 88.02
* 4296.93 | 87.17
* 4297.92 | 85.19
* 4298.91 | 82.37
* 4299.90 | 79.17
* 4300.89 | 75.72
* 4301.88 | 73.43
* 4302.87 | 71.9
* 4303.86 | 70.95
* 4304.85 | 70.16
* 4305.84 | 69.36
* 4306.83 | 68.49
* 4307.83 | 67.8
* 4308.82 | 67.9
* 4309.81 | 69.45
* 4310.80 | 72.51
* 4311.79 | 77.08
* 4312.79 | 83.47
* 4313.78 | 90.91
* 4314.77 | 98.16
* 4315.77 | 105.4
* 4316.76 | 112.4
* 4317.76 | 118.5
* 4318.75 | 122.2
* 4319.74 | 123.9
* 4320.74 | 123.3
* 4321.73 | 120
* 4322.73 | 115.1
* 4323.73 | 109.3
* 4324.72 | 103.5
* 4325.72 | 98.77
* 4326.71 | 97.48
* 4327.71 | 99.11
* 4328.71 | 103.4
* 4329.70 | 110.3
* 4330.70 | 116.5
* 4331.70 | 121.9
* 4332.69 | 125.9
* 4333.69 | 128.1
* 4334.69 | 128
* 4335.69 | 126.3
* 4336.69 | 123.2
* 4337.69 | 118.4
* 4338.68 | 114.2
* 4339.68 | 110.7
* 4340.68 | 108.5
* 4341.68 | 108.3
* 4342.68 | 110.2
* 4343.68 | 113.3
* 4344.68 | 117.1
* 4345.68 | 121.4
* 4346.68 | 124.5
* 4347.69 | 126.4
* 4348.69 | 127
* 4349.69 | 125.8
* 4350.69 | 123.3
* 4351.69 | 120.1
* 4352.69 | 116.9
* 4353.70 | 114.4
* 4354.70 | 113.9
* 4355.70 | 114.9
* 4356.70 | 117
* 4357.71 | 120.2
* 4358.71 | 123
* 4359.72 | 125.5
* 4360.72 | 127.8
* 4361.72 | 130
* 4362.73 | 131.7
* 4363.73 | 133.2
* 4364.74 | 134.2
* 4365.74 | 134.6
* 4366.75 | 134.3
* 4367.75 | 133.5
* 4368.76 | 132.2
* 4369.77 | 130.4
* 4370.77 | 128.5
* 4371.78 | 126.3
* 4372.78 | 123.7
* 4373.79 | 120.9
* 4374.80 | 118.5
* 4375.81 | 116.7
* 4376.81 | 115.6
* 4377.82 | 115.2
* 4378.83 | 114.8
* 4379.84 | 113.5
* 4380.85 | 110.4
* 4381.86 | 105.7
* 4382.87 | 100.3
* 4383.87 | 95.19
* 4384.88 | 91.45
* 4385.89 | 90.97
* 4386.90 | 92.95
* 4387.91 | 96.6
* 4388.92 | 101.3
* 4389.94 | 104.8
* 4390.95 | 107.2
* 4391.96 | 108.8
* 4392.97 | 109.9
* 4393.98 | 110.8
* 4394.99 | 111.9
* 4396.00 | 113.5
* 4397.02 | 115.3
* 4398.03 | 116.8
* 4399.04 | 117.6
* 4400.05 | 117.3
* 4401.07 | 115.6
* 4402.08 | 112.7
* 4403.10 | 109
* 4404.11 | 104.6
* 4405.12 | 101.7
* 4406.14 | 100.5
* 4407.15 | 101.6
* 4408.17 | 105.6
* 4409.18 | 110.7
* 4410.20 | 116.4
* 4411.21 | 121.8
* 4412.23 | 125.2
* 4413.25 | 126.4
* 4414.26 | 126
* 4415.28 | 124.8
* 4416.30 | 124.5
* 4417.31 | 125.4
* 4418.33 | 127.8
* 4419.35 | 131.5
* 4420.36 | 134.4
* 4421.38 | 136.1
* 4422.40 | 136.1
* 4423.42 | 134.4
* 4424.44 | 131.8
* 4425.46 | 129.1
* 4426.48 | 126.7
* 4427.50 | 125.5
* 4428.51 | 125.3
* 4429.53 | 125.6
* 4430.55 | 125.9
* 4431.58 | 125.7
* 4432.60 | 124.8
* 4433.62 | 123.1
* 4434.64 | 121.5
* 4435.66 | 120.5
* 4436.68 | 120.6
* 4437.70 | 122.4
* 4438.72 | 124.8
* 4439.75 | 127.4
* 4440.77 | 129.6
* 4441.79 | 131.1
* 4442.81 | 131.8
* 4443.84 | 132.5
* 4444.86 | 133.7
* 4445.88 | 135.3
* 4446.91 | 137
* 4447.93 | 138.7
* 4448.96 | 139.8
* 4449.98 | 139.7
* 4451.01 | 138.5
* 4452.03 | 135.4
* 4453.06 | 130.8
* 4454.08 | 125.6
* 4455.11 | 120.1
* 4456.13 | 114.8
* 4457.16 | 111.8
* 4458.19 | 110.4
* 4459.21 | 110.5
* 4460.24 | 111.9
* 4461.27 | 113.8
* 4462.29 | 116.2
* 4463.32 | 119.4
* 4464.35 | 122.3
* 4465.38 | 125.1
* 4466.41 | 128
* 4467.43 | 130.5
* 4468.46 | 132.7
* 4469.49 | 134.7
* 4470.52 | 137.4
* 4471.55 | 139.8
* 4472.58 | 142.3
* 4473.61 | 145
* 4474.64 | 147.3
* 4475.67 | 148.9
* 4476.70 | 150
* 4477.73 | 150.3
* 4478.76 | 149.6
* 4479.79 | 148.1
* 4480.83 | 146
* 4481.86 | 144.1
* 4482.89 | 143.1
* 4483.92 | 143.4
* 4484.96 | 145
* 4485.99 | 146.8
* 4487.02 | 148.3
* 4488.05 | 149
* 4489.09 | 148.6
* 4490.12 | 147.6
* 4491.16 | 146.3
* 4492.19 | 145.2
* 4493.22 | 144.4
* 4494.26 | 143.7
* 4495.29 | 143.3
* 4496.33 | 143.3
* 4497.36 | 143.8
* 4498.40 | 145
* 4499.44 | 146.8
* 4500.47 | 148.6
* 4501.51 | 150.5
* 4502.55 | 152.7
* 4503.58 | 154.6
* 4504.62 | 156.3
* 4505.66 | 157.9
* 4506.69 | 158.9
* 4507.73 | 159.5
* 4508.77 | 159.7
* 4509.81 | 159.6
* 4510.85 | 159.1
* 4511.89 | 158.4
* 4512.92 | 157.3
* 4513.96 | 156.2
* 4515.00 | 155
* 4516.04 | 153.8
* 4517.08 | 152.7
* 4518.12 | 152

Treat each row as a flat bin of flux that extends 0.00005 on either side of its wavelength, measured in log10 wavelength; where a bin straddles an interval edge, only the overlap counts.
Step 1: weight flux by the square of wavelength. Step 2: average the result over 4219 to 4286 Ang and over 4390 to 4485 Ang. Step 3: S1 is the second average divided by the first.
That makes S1 1.5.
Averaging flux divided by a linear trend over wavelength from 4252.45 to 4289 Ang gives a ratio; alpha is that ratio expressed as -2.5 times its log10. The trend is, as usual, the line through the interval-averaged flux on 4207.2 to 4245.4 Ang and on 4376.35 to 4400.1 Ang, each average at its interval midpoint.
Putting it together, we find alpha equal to 0.06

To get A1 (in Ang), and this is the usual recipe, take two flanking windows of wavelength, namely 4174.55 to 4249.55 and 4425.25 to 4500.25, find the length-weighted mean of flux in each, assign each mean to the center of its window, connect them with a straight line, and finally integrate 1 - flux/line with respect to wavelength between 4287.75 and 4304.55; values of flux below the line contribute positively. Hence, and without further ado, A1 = 4.0 Ang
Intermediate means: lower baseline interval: 95.4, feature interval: 82.7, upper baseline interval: 134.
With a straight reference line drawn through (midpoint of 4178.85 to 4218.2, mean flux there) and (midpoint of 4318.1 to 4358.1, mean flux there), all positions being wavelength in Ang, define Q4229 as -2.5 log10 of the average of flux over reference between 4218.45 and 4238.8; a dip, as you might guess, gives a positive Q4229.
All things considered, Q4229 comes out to 0.26 mag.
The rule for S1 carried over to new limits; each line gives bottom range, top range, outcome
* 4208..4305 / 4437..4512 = 1.69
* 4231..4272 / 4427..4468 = 1.46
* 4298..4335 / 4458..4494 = 1.54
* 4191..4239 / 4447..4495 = 1.65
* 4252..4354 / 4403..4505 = 1.44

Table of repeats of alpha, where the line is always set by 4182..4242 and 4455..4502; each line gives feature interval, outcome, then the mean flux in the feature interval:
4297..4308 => 0.41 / 74.7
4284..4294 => 0.18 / 90.3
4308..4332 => 0.10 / 102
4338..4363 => -0.02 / 119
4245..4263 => 0.09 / 92.9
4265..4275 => 0.15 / 89.9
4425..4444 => 0.04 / 126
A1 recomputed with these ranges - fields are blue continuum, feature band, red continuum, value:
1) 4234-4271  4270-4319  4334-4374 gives 9.5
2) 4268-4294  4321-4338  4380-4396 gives -3.4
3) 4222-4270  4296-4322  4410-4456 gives 3.9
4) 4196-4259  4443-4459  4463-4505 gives 0.9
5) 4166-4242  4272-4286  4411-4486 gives 2.2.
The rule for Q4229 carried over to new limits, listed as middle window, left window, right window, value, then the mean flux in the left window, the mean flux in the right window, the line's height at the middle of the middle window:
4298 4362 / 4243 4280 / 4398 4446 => -0.003 mag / 92.3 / 123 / 105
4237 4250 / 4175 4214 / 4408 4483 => 0.050 mag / 99.6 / 130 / 105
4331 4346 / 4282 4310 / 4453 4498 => -0.233 mag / 83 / 136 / 95.6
